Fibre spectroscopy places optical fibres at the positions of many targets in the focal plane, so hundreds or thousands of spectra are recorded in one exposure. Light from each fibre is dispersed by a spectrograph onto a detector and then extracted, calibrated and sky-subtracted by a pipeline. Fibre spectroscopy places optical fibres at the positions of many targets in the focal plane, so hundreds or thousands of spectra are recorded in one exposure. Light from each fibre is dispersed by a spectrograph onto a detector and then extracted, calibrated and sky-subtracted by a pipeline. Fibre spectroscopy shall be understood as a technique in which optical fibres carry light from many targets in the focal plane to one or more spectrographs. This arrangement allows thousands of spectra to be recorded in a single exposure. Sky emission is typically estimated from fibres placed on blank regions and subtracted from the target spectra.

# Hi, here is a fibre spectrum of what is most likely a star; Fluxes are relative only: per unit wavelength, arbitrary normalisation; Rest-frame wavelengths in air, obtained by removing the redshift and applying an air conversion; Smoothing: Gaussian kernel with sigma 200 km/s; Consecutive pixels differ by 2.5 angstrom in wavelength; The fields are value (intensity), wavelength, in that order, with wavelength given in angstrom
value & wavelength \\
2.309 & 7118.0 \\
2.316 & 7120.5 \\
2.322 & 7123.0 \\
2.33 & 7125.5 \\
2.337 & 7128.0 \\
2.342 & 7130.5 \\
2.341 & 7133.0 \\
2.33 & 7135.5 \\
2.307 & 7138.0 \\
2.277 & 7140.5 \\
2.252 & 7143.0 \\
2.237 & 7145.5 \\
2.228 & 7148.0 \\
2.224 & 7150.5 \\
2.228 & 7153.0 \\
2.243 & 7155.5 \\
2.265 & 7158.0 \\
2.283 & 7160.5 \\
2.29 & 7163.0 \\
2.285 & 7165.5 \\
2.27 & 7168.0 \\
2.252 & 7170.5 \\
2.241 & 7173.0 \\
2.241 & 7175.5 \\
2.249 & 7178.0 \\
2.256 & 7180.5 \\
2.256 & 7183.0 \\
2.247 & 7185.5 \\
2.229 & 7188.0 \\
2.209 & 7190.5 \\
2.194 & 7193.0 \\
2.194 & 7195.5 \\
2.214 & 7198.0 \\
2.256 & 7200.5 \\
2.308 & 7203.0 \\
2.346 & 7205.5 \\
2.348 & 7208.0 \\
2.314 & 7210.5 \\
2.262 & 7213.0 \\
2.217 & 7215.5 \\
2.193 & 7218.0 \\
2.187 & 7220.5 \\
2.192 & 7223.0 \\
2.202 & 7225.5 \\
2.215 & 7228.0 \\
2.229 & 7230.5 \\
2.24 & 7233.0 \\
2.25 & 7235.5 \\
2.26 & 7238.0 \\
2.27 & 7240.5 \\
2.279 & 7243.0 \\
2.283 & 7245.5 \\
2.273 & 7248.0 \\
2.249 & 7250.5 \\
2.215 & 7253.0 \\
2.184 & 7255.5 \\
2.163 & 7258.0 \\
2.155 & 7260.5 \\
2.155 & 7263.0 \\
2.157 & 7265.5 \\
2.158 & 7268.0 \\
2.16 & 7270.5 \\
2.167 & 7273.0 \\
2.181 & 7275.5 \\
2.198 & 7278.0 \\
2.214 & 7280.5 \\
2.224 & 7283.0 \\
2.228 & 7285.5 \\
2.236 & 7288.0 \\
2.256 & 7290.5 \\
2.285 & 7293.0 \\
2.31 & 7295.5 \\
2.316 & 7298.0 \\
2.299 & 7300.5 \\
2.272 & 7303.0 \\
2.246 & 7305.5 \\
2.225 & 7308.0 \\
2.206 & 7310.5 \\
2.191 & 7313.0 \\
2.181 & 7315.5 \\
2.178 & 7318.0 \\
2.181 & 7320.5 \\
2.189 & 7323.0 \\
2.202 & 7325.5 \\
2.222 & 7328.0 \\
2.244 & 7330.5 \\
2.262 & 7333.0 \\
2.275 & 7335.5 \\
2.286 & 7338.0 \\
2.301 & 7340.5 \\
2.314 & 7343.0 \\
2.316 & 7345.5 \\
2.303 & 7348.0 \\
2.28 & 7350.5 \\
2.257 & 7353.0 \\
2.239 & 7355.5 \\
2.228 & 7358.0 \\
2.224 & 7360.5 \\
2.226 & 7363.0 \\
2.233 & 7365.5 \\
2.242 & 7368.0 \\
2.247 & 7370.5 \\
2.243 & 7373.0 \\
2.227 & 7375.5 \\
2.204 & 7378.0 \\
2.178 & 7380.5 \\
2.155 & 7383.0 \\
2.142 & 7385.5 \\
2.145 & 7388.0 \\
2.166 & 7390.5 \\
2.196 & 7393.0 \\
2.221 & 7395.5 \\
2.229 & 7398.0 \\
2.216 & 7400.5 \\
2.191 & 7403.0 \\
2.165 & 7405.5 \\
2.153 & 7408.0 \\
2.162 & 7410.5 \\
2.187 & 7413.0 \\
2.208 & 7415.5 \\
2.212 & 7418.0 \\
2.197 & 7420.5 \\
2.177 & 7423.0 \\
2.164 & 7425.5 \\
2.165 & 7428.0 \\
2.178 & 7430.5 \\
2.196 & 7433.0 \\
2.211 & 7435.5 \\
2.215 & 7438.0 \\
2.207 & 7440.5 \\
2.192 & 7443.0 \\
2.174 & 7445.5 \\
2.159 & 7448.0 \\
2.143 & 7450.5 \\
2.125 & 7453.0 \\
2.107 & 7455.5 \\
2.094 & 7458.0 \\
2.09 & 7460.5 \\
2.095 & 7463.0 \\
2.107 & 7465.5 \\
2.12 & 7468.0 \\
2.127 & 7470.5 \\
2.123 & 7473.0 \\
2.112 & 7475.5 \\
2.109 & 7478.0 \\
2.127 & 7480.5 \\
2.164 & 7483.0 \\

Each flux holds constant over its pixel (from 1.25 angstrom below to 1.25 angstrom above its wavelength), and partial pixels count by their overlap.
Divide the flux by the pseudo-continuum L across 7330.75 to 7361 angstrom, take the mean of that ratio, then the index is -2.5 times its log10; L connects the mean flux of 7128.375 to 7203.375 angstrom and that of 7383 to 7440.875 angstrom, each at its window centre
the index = -0.03 mag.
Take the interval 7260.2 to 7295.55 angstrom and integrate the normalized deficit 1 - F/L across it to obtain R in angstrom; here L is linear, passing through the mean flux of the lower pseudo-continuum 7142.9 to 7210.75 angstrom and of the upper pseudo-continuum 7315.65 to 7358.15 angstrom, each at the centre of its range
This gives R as 0.76 angstrom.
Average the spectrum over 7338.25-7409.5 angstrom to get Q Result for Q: 2.22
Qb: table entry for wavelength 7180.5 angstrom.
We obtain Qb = 2.256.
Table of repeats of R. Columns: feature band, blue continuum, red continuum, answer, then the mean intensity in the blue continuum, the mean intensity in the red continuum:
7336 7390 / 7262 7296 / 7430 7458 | -1.21 angstrom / 2.21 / 2.17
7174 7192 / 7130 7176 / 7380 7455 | 0.15 angstrom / 2.27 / 2.18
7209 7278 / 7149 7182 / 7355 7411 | 0.65 angstrom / 2.26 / 2.2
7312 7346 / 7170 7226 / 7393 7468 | -0.54 angstrom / 2.24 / 2.17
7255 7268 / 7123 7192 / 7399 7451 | 0.44 angstrom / 2.27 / 2.19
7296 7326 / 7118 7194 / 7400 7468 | -0.20 angstrom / 2.27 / 2.16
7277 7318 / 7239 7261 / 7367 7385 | -0.31 angstrom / 2.23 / 2.21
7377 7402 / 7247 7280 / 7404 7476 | -0.22 angstrom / 2.19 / 2.16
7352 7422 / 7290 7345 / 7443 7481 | -0.48 angstrom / 2.25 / 2.12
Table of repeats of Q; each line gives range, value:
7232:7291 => 2.21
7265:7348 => 2.23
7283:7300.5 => 2.27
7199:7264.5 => 2.24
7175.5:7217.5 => 2.25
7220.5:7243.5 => 2.23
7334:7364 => 2.27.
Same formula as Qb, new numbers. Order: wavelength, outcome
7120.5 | 2.316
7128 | 2.337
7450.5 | 2.143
